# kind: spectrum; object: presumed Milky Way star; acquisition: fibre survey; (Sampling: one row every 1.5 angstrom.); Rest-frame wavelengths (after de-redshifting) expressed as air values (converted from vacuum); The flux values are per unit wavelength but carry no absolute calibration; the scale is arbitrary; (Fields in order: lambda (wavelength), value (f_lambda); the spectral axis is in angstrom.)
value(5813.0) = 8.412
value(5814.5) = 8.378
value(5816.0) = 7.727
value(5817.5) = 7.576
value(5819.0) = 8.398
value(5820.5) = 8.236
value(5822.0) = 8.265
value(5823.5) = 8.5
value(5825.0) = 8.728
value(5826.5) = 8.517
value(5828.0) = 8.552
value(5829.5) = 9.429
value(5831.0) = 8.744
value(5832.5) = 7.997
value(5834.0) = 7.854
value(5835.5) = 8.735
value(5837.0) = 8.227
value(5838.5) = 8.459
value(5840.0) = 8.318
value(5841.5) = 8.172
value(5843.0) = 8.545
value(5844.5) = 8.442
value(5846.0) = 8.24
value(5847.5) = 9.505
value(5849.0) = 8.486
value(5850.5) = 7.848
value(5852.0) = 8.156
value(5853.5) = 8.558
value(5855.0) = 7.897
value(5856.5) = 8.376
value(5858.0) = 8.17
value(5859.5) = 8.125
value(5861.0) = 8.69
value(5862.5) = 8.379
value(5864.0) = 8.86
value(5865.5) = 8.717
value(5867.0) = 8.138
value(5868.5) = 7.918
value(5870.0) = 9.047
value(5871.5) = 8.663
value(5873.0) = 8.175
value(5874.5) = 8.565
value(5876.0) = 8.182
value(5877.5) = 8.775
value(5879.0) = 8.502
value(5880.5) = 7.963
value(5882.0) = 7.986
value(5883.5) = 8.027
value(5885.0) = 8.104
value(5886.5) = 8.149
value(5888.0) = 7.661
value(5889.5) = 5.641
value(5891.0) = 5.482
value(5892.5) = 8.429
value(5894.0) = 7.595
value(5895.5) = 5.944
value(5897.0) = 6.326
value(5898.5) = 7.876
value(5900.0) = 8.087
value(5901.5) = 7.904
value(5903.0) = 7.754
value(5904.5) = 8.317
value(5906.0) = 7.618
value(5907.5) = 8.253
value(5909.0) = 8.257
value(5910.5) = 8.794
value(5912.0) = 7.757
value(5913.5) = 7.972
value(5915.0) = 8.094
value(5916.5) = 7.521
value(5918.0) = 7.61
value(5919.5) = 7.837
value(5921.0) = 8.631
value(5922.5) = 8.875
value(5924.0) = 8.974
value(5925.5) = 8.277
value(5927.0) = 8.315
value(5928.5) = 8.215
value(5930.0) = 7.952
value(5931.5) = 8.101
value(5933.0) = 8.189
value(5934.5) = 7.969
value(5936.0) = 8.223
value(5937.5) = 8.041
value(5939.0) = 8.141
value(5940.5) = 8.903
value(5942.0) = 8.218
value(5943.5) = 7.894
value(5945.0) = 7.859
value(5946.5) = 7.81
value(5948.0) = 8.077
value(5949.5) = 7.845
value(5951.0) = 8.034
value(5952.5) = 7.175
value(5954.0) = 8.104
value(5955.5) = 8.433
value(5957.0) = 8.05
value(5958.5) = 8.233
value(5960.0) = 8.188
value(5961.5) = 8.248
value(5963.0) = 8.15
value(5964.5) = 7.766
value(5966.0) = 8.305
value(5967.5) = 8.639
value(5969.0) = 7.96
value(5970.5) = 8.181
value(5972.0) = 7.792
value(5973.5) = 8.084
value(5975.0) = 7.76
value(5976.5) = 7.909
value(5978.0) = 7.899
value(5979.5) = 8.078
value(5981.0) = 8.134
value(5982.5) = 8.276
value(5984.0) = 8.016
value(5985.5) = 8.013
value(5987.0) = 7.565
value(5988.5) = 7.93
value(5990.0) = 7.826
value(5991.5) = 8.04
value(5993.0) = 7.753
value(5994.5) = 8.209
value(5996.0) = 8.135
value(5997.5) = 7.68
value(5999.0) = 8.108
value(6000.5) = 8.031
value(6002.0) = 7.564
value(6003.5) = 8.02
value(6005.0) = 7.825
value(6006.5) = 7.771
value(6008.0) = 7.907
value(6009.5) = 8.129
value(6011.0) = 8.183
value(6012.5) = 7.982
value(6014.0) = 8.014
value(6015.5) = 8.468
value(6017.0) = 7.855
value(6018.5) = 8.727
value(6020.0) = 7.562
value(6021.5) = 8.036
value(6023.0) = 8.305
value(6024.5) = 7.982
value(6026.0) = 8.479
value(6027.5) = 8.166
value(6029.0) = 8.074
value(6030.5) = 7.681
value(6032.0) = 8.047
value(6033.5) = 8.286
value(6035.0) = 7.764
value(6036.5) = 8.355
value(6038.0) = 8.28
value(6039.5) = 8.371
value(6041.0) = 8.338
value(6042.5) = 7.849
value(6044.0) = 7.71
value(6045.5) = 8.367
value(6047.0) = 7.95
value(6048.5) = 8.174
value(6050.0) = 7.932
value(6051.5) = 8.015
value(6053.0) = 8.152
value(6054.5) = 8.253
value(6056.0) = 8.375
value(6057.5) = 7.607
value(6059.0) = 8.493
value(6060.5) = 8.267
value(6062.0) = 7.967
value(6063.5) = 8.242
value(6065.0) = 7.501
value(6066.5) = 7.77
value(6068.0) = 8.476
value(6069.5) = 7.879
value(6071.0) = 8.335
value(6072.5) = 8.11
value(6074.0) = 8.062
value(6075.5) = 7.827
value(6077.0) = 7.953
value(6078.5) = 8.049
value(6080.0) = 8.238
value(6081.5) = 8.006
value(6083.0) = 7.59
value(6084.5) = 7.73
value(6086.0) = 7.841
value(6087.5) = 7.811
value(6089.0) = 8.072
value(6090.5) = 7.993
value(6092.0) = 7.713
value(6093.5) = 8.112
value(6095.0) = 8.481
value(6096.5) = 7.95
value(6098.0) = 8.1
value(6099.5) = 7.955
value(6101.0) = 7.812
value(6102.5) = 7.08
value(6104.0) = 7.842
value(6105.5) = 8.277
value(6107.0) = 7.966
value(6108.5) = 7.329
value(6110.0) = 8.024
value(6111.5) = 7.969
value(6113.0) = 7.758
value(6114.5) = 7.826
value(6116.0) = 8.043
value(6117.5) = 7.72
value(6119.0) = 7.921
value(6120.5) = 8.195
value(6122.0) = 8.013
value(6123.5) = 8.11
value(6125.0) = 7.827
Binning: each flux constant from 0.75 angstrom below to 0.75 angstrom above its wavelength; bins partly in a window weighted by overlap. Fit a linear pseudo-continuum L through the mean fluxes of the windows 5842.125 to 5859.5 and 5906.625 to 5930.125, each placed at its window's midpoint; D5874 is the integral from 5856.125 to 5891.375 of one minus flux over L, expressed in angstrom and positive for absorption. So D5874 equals 0.8 angstrom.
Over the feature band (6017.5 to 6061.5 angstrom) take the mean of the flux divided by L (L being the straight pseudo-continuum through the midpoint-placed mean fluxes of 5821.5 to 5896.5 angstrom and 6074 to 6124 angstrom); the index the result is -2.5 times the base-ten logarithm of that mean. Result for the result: -0.018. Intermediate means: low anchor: 8.2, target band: 8.12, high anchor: 7.92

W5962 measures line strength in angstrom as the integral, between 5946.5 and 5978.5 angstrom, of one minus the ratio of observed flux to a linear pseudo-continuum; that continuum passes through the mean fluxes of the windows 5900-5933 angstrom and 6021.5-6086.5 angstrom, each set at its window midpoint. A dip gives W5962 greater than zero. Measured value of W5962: 0.3 angstrom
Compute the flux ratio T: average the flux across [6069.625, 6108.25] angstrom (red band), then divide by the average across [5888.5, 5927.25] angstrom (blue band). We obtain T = 1.02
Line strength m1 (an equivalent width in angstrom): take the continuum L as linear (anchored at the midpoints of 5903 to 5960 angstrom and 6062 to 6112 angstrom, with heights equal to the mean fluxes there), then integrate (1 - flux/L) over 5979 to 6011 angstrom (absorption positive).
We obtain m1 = 0.4 angstrom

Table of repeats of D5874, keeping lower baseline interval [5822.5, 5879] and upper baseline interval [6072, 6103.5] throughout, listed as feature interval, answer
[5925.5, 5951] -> 0.4 angstrom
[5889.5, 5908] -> 2.1 angstrom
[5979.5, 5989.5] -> 0.2 angstrom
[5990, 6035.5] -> 0.4 angstrom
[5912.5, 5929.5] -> 0.2 angstrom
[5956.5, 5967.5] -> 0.0 angstrom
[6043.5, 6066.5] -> -0.2 angstrom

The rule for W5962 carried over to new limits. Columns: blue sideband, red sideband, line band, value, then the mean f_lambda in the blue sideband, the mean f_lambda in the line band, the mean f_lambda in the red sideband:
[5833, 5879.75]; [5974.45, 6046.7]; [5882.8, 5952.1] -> 3.0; 8.41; 7.9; 8.03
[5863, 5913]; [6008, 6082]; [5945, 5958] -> 0.1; 7.93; 7.94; 8.09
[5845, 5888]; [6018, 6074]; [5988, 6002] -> 0.4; 8.35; 7.95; 8.1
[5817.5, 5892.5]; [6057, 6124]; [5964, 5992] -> 0.3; 8.26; 8.01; 7.96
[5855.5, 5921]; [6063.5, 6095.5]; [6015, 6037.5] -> -0.4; 7.97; 8.12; 7.98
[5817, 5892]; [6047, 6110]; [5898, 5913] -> 0.2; 8.26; 8.06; 7.98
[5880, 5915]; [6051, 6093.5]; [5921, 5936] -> -1.2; 7.65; 8.33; 8.01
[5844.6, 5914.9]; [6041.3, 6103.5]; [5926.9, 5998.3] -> -0.2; 8.04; 8.05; 8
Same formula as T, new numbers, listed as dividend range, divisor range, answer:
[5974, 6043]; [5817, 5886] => 0.96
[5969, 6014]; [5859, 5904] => 1.00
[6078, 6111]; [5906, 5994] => 0.98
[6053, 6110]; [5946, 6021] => 1.00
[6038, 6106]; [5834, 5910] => 0.99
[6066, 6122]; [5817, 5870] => 0.94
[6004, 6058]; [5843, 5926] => 1.00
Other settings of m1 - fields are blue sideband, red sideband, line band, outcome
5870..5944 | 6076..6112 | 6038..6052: -0.3 angstrom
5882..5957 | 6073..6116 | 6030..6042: -0.4 angstrom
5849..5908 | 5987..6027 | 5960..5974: -0.2 angstrom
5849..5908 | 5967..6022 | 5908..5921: -0.1 angstrom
